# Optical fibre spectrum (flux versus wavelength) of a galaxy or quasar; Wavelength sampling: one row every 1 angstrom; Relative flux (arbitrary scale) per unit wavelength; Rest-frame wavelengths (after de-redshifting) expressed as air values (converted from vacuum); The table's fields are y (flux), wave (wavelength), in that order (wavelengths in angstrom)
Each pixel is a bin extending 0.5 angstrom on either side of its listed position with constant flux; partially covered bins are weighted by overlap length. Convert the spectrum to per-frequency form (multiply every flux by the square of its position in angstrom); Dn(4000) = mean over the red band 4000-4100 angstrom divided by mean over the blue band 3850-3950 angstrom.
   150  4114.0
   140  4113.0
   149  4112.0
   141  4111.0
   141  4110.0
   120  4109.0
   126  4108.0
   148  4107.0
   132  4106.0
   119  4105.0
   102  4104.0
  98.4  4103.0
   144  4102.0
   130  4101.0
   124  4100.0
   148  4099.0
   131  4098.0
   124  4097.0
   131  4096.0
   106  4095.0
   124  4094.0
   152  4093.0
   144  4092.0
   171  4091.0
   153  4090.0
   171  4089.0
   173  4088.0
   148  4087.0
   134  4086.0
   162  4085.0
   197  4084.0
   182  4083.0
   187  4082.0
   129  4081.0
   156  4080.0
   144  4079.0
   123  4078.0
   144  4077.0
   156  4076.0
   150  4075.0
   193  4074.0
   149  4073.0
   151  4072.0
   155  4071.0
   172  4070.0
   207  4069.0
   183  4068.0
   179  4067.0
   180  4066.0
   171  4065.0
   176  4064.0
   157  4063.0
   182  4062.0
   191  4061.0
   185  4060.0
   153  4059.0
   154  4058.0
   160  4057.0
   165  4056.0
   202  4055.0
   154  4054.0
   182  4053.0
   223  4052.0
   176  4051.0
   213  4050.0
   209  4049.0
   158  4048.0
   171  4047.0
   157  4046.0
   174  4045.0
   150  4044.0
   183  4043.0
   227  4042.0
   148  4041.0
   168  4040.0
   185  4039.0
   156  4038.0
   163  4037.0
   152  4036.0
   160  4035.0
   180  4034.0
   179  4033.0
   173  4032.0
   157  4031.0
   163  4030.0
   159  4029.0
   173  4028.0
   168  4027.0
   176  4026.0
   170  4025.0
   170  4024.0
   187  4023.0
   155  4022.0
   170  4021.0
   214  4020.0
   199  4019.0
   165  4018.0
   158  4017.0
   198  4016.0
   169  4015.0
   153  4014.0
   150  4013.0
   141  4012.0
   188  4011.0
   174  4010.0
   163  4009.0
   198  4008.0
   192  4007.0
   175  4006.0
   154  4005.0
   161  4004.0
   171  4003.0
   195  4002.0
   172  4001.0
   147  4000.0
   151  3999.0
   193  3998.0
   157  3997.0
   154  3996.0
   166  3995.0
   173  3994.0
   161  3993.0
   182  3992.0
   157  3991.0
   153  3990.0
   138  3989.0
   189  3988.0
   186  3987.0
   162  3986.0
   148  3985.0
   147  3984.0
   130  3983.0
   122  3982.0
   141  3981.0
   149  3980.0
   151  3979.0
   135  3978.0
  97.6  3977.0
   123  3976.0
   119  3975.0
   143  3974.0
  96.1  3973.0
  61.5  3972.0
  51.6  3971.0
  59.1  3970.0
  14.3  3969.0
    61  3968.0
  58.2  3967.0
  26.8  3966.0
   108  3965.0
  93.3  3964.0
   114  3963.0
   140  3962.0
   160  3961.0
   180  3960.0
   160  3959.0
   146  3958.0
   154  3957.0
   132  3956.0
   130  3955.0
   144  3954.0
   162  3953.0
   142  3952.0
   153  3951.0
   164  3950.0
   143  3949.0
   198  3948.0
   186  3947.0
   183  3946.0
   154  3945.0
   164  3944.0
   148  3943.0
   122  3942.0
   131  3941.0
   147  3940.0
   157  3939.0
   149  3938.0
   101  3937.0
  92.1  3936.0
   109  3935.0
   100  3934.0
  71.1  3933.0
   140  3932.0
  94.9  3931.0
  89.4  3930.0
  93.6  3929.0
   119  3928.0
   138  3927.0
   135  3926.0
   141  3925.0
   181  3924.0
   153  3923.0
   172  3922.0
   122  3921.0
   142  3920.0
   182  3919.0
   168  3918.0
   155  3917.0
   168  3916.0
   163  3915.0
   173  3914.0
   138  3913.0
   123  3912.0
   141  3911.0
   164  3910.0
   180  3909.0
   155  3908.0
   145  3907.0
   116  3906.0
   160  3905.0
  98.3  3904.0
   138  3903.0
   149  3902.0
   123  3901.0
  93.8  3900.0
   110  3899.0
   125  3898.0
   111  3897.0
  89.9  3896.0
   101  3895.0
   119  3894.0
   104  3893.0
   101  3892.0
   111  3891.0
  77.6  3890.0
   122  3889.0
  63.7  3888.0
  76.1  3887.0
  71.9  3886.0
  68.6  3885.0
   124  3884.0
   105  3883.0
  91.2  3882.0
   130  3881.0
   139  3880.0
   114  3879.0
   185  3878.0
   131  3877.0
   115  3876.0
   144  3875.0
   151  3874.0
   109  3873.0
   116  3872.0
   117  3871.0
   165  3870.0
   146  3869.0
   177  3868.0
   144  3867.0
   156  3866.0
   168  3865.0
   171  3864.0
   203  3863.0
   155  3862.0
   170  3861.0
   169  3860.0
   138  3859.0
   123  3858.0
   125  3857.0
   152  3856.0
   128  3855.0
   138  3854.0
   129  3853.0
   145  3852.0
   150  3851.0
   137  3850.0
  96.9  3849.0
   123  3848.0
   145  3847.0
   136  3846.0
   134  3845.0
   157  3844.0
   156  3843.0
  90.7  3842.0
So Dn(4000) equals 1.3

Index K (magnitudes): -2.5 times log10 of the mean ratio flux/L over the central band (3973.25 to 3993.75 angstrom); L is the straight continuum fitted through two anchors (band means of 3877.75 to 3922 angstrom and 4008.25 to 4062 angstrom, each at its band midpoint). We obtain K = 0.07 mag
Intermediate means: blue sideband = 126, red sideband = 173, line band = 146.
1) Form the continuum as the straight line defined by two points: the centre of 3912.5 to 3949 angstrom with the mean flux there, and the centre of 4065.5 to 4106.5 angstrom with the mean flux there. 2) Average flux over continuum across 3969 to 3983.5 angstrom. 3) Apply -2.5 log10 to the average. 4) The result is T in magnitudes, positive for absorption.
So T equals 0.297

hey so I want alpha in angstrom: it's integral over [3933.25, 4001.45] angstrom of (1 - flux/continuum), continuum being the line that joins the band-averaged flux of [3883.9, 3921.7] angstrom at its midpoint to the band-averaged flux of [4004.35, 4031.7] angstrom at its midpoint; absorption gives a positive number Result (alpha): 7.1 angstrom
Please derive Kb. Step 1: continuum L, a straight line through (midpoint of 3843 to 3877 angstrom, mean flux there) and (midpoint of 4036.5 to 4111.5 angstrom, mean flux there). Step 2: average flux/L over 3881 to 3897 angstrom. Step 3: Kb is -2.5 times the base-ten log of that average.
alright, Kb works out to 0.44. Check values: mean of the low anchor 143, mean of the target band 96.7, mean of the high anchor 159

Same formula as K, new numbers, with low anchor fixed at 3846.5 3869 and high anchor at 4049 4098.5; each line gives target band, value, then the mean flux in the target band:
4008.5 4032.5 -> -0.071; 171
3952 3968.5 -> 0.246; 124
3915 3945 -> 0.136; 135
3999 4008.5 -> -0.093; 173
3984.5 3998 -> -0.048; 165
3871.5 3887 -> 0.251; 118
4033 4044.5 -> -0.062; 171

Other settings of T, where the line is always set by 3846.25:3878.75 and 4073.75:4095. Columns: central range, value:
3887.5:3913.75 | 0.20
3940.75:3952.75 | -0.07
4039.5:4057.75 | -0.16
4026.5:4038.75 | -0.09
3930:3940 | 0.29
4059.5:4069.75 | -0.17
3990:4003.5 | -0.11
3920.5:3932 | 0.13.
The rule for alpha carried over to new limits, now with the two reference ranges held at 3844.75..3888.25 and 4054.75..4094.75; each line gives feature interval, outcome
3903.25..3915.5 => -0.5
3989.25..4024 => -3.7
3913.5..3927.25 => -1.5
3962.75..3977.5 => 6.7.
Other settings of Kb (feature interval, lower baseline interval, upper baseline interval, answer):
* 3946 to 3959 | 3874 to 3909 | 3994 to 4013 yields -0.08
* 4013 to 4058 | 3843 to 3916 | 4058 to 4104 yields -0.16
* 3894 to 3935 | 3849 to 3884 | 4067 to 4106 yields 0.07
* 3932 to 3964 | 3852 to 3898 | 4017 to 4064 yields 0.05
